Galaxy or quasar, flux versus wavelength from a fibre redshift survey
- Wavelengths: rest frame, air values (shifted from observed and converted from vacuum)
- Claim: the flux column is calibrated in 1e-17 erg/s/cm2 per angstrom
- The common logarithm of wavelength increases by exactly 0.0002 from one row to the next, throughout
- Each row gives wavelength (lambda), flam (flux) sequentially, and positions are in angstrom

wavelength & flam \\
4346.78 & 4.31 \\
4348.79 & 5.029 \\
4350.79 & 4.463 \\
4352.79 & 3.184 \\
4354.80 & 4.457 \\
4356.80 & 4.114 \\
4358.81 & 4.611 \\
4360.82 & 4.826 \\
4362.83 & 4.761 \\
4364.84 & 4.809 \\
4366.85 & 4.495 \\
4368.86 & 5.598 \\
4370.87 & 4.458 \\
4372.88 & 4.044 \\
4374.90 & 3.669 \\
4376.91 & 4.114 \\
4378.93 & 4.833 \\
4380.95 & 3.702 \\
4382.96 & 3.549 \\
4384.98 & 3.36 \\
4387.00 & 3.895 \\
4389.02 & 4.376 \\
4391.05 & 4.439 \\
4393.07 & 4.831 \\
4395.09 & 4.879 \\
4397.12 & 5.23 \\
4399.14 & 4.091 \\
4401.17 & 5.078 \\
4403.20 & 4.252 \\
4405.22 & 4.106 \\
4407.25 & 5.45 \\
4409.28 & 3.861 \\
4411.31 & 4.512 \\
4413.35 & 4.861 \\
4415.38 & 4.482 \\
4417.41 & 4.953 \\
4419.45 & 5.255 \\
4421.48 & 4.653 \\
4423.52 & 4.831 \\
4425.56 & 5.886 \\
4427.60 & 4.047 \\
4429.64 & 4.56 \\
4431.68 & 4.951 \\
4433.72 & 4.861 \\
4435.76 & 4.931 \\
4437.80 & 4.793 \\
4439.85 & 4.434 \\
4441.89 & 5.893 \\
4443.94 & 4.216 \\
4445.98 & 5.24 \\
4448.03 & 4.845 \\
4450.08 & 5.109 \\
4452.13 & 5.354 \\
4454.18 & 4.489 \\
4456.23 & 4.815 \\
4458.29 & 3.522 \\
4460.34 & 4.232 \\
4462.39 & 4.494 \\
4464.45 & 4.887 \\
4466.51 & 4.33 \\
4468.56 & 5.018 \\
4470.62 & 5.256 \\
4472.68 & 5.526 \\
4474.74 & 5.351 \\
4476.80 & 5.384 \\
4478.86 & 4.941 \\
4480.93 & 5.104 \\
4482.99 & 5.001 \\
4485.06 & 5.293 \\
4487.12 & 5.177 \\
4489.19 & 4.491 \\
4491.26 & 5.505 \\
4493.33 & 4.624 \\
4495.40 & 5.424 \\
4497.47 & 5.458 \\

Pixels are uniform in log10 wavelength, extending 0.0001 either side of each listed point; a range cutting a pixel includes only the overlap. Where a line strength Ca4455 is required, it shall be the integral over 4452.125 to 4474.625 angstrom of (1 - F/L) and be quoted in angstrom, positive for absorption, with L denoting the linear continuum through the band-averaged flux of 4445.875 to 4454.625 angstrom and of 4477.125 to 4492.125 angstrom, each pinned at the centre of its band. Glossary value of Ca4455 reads 1.4 angstrom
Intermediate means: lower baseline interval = 5.02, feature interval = 4.72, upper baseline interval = 5.08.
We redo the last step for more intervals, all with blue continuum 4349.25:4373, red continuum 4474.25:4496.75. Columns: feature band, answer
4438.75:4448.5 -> 0.0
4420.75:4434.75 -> 0.0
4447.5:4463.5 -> 1.2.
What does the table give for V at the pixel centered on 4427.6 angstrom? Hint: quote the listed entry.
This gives 4.047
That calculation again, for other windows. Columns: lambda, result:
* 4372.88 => 4.044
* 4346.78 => 4.31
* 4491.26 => 5.505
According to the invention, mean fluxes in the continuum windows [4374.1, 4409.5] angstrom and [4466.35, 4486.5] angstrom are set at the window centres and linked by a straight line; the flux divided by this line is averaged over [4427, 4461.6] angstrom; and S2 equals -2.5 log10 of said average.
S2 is 0.02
